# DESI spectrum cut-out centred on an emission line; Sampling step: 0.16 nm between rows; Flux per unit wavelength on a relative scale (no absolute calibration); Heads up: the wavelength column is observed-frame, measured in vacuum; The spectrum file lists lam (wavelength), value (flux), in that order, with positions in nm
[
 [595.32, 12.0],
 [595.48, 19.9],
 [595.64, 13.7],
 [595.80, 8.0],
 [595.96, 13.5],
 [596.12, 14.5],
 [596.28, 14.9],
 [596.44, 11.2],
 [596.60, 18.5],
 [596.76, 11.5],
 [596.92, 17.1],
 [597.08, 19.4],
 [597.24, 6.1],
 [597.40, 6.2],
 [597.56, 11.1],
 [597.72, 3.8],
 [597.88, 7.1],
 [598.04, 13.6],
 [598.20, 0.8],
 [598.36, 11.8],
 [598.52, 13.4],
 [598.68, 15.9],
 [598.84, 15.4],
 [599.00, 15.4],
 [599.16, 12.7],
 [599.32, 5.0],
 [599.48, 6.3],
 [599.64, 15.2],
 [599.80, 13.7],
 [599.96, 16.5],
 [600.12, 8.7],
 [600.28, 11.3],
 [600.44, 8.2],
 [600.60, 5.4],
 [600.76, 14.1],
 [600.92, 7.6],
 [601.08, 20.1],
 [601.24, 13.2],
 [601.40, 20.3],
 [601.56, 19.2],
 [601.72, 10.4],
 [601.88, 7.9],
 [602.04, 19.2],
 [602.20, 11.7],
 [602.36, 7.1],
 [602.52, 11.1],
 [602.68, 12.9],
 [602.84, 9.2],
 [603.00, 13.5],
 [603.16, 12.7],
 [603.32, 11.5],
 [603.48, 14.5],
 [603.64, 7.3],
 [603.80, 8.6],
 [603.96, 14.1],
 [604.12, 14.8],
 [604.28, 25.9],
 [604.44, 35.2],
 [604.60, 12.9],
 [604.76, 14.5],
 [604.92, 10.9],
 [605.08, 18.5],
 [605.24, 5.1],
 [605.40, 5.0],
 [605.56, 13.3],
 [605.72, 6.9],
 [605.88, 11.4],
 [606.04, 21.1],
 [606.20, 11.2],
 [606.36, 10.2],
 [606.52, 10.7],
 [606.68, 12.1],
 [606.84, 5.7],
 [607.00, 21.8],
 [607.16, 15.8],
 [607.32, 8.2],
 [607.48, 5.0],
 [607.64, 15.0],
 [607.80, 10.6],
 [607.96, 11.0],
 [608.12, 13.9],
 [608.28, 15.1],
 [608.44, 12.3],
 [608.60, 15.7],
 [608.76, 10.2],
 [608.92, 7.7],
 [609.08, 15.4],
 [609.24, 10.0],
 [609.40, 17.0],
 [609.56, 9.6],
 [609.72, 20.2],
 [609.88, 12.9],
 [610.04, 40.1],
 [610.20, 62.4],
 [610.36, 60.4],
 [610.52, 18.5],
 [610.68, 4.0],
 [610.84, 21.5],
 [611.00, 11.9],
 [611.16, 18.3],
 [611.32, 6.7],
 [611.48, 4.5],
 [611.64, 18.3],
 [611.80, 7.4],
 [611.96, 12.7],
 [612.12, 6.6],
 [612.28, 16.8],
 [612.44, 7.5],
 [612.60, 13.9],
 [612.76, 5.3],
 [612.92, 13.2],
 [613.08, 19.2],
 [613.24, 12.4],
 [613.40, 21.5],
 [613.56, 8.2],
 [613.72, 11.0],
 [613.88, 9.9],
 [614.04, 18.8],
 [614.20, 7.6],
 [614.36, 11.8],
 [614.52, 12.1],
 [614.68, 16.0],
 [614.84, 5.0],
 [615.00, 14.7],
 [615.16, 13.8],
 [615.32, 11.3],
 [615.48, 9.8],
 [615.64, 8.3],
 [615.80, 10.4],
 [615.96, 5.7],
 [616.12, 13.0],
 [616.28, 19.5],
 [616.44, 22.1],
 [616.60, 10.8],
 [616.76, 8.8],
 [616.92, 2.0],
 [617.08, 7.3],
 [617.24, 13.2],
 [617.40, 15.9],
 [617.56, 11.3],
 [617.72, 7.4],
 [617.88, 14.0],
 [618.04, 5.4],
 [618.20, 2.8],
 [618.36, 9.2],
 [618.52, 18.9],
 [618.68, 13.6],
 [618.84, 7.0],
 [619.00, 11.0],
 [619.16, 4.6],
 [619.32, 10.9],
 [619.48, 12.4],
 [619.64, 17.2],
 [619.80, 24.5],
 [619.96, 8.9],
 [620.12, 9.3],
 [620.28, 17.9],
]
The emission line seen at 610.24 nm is [O III] 5007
